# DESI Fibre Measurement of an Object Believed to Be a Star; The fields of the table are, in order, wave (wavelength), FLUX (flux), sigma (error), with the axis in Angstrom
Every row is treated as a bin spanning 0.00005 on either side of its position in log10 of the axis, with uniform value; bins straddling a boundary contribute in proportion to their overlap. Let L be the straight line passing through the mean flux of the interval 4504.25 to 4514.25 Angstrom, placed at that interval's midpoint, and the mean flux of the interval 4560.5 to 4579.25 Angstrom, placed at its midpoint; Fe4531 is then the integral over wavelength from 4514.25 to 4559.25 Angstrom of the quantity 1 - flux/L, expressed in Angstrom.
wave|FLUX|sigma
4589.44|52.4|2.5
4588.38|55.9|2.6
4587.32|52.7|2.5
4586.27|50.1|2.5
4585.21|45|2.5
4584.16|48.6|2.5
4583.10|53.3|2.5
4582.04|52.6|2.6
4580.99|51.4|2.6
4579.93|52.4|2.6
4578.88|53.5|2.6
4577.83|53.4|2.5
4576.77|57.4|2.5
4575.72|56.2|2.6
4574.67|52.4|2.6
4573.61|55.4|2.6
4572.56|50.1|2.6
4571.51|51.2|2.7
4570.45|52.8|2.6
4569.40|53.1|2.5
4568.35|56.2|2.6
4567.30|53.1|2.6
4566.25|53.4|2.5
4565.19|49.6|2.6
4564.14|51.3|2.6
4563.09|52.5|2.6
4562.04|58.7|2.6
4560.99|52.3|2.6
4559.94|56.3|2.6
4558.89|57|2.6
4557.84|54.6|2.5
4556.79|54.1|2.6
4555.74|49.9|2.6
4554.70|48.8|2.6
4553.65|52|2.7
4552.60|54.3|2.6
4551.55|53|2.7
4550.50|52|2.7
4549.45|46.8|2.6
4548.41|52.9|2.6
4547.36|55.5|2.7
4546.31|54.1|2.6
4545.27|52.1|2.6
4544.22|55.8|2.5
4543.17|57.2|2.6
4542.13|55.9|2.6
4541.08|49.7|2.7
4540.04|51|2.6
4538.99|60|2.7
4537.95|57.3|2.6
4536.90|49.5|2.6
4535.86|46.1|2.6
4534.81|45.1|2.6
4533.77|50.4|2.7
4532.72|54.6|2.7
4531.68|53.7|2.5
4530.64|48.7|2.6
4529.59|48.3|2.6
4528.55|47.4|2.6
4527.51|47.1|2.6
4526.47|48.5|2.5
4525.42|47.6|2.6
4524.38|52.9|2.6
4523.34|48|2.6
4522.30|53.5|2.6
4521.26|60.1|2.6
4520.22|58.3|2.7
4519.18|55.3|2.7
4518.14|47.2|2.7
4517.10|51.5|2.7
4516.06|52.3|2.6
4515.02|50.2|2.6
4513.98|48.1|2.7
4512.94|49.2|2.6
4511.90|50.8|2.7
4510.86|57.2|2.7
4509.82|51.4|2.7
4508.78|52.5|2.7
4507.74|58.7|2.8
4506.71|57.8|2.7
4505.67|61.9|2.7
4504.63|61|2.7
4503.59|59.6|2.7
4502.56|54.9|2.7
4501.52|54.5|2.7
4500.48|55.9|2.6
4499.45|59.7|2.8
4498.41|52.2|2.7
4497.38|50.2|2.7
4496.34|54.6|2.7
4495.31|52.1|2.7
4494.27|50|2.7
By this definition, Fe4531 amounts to 1.8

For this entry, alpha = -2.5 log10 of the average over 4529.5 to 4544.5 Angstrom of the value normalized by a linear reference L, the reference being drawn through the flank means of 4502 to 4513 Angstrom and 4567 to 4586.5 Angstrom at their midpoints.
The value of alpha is 0.05 mag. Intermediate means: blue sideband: 56.2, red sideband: 52.6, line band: 52.3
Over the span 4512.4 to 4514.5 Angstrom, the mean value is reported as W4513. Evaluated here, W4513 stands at 48.6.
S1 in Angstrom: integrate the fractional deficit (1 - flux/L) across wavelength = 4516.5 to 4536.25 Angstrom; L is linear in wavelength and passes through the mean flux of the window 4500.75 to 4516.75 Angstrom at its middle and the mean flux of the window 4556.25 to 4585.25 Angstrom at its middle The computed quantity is 1.3 Angstrom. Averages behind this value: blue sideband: 54.6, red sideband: 53.3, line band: 50.8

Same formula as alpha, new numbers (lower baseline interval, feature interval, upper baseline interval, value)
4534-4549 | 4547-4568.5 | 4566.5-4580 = 0.01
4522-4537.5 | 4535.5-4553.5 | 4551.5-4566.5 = -0.04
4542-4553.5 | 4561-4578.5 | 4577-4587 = -0.03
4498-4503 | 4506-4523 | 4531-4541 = 0.01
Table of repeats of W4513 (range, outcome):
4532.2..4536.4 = 49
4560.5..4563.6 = 54.6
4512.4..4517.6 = 50.2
